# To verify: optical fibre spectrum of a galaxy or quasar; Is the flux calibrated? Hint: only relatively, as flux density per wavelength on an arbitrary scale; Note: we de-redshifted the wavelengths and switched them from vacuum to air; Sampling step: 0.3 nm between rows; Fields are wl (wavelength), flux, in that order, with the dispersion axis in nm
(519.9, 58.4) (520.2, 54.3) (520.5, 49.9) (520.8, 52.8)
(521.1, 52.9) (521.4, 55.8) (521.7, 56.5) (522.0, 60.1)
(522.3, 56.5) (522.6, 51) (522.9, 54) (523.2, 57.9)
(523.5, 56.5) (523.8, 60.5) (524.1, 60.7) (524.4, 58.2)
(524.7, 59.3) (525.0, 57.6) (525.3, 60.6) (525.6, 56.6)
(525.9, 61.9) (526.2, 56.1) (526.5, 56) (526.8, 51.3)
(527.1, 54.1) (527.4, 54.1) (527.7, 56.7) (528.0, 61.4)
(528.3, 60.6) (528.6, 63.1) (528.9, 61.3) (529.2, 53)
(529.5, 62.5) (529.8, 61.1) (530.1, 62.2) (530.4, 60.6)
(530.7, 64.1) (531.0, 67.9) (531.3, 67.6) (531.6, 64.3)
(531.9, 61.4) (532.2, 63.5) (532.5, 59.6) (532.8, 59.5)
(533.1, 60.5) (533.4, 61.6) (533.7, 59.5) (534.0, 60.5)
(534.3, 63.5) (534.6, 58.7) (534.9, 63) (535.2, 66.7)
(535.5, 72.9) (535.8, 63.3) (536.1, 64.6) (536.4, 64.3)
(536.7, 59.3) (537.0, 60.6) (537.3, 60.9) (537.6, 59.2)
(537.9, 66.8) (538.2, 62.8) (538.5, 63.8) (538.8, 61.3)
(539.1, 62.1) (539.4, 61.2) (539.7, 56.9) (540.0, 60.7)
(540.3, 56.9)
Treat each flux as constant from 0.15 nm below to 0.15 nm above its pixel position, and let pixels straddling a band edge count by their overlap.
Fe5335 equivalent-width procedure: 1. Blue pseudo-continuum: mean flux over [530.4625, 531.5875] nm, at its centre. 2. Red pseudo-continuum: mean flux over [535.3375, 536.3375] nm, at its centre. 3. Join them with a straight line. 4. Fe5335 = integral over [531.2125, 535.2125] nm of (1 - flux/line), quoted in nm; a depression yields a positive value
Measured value 0.26 nm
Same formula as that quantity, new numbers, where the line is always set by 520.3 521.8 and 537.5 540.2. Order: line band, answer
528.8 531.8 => -0.25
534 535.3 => -0.06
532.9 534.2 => -0.03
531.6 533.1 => -0.07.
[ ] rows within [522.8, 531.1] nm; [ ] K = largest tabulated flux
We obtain 67.9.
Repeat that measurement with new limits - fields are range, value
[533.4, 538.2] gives 72.9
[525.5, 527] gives 61.9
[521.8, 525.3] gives 60.7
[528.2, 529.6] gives 63.1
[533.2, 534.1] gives 61.6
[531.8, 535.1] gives 63.5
